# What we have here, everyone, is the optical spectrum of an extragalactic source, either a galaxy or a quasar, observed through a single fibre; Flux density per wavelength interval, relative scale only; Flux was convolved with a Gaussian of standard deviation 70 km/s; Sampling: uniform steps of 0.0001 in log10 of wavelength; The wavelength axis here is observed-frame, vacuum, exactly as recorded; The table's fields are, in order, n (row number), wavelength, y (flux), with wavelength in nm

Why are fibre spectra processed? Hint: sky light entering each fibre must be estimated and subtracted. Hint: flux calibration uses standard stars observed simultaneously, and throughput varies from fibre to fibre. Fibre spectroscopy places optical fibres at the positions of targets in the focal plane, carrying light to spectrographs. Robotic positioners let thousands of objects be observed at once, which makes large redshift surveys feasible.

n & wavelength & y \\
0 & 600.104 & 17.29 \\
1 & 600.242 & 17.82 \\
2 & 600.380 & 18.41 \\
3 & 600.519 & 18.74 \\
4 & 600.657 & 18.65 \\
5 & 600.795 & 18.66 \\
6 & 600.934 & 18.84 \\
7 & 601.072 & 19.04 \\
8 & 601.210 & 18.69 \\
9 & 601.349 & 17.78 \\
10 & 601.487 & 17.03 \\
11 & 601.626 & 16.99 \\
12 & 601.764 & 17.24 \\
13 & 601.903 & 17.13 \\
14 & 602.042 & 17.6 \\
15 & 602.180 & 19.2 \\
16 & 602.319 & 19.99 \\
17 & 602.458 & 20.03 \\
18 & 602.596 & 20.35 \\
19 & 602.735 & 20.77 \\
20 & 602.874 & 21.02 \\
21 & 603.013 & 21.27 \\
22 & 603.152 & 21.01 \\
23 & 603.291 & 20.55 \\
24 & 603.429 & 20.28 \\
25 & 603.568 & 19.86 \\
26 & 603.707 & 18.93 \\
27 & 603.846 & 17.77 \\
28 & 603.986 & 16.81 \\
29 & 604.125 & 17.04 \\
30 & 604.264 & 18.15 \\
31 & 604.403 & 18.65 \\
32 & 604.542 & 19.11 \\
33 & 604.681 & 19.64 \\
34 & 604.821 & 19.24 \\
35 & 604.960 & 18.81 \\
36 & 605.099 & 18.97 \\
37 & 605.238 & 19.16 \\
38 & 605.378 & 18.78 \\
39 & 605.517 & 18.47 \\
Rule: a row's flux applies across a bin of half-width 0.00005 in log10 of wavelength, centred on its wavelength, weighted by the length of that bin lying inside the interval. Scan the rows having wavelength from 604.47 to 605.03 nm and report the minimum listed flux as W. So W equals 18.81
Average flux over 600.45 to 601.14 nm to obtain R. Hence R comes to 18.8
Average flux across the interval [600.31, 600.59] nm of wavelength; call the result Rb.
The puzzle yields 18.6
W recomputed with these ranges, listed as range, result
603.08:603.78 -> 18.93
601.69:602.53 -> 17.13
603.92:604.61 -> 16.81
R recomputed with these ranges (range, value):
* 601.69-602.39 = 18.2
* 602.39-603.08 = 20.7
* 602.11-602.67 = 19.9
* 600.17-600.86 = 18.5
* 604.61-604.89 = 19.4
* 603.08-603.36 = 20.8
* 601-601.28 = 18.9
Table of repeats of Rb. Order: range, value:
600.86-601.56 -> 18.3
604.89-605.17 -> 19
